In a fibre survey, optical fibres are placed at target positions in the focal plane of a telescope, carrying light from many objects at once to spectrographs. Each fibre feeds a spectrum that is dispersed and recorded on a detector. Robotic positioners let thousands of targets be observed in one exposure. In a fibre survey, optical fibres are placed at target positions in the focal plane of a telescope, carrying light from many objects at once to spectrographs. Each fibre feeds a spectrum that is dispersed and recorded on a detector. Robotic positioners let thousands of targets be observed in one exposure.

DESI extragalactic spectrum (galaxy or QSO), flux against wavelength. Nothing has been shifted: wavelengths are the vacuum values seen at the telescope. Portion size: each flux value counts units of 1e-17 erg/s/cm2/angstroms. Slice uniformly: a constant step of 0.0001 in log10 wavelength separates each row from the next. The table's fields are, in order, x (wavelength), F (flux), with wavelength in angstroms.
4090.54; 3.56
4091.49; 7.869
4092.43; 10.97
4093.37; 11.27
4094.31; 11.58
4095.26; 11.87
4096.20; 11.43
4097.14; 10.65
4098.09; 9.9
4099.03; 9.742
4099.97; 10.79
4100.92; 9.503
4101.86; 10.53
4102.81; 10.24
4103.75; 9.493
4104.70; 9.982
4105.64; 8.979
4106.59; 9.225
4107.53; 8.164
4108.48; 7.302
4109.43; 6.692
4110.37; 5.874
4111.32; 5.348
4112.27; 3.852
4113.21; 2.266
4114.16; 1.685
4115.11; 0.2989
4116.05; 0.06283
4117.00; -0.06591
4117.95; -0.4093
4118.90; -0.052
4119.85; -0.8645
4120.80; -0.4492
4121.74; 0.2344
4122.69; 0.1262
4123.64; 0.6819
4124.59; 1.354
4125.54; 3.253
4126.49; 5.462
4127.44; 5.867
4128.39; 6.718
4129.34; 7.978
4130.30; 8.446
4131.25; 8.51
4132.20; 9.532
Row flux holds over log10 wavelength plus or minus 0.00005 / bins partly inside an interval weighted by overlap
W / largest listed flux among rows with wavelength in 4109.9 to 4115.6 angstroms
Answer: 5.874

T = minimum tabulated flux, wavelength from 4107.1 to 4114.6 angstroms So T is 1.685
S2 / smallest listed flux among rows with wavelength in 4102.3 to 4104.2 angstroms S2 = 9.493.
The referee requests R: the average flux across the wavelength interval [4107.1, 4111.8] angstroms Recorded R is 6.65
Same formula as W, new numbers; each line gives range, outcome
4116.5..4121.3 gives -0.052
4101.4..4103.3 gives 10.53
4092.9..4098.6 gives 11.87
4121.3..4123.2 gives 0.2344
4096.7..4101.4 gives 10.79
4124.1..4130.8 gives 8.446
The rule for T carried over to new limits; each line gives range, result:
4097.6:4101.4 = 9.503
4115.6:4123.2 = -0.8645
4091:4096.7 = 7.869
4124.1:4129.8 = 1.354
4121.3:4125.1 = 0.1262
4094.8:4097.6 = 10.65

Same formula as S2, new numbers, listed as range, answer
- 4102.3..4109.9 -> 6.692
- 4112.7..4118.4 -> -0.4093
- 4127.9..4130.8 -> 6.718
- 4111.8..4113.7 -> 2.266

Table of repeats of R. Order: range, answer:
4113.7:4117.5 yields 0.485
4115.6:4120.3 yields -0.264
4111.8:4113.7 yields 3.05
